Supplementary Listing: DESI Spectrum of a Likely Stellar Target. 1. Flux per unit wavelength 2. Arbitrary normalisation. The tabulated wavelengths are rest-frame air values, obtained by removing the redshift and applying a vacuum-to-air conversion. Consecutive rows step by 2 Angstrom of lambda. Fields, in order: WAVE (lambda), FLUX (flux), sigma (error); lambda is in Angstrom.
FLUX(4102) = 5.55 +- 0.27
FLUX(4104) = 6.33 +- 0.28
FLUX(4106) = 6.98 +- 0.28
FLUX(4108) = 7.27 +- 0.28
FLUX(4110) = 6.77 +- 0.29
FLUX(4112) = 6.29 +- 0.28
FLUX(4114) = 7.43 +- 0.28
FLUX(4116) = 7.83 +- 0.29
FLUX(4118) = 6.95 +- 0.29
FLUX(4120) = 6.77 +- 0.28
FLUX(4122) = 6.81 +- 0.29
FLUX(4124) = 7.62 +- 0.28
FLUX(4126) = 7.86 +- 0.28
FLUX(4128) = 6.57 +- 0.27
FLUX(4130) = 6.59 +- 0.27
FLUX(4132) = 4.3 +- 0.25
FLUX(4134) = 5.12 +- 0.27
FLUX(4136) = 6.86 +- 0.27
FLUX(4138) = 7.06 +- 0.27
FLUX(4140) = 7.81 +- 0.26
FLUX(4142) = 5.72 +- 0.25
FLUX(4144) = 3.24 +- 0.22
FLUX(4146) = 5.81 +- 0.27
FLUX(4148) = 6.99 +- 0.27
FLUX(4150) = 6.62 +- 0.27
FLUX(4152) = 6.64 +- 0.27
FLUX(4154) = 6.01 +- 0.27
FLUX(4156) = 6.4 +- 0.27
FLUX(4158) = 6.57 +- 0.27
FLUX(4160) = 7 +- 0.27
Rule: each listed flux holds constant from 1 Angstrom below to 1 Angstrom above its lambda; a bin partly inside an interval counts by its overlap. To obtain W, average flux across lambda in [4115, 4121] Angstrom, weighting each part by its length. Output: 7.18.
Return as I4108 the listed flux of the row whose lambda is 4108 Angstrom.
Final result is 7.27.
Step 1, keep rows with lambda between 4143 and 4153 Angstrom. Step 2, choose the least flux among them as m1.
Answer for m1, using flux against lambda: 3.24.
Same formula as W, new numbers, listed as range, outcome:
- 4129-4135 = 5.34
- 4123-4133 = 6.59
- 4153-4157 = 6.21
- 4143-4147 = 4.53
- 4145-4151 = 6.47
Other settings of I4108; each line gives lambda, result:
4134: 5.12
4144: 3.24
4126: 7.86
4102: 5.55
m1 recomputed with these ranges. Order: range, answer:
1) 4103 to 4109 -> 6.33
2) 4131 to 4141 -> 4.3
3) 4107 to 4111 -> 6.77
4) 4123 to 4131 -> 6.57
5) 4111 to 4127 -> 6.29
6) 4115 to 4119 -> 6.95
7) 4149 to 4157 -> 6.01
